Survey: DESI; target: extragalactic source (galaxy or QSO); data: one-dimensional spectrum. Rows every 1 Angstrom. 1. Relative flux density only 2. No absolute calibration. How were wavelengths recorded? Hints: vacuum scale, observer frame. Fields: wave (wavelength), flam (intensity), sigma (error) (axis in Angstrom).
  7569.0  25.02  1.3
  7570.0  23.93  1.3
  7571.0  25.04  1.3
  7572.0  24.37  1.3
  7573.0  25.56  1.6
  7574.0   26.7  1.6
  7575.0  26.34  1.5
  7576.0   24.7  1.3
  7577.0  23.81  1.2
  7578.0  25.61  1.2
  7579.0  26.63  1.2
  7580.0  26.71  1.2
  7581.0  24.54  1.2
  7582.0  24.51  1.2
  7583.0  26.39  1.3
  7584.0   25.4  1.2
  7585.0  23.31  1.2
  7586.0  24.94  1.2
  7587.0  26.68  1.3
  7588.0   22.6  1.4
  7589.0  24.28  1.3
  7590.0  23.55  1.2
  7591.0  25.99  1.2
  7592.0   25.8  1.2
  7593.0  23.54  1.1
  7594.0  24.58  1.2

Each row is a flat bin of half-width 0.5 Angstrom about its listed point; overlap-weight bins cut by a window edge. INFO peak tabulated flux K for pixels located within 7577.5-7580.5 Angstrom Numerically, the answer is 26.71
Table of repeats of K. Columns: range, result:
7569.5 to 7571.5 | 25.04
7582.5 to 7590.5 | 26.68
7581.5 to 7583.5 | 26.39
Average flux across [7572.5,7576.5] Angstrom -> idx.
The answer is 25.8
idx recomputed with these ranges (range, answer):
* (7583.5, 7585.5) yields 24.4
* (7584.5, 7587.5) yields 25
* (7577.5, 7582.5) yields 25.6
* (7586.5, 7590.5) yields 24.3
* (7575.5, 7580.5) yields 25.5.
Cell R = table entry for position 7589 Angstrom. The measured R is 24.28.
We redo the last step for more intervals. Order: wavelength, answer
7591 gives 25.99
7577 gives 23.81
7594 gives 24.58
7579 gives 26.63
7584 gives 25.4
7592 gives 25.8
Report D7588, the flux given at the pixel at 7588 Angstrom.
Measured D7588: 22.6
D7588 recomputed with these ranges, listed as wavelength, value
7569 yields 25.02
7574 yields 26.7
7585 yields 23.31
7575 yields 26.34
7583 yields 26.39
